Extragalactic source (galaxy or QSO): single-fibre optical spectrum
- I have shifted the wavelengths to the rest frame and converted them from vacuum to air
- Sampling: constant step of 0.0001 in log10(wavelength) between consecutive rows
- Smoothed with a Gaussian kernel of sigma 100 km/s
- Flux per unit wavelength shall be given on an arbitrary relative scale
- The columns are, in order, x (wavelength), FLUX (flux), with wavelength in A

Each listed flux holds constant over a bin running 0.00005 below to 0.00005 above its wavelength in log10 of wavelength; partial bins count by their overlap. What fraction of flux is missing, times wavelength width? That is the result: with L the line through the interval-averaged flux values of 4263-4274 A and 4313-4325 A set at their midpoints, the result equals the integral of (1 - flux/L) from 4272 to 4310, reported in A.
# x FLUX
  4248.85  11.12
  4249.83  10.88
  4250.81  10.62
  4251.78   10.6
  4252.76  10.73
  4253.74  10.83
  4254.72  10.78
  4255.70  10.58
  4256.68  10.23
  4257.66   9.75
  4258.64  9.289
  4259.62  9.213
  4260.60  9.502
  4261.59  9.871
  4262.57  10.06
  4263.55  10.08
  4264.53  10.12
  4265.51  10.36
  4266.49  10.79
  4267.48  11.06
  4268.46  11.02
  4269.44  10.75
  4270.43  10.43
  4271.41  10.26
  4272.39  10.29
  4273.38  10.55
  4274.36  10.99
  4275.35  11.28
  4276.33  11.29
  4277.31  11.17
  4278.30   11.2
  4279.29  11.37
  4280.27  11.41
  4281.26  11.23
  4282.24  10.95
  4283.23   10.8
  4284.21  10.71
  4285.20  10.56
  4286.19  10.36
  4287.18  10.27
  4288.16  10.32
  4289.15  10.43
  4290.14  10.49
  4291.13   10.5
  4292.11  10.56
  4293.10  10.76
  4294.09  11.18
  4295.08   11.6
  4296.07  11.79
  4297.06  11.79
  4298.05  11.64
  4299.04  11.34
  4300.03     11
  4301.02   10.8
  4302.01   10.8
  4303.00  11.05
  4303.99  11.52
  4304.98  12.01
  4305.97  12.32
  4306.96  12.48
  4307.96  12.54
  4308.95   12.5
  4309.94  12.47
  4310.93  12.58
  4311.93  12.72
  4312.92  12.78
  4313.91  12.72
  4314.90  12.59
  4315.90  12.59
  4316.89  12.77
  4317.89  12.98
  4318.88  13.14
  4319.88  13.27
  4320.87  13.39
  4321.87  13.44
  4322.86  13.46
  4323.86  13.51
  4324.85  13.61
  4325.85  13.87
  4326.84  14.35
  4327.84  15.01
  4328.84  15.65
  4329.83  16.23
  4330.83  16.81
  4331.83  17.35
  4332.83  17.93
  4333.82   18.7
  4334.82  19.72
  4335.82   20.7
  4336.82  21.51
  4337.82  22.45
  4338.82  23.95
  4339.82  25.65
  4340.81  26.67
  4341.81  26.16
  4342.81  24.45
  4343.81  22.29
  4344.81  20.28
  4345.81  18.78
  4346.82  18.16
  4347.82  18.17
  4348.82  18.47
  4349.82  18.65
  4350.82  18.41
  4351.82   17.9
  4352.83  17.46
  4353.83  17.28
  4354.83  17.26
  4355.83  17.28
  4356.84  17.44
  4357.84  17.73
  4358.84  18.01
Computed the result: 1.6 A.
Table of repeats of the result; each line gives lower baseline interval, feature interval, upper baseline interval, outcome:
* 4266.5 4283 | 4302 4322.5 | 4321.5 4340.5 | 3.8 A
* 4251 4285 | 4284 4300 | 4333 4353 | 3.4 A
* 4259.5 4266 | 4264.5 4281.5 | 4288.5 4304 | -1.0 A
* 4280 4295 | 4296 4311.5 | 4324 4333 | 1.0 A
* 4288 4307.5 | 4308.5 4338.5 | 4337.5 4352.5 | 3.1 A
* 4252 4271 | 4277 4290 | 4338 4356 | 2.1 A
